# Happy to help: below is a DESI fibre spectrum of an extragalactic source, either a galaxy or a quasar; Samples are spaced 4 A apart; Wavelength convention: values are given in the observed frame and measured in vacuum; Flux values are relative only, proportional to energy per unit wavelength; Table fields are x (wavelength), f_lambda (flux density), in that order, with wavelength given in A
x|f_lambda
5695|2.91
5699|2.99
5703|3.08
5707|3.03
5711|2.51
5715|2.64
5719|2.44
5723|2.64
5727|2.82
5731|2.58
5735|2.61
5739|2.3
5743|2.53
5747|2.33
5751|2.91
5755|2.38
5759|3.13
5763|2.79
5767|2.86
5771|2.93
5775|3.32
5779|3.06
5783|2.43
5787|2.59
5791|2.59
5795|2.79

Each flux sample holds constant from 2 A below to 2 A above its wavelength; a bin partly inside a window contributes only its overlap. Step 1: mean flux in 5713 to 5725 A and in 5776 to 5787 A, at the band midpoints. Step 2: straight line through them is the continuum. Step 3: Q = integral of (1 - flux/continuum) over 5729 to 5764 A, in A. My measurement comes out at 0.6 A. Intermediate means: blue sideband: 2.57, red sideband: 2.77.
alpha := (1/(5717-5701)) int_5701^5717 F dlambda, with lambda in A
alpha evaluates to 2.81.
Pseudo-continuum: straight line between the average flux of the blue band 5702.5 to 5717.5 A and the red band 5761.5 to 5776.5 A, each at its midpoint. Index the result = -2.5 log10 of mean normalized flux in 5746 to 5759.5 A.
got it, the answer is 0.10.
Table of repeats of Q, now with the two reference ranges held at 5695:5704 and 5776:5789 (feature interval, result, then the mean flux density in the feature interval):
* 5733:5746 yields 1.8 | 2.47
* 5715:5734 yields 2.0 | 2.62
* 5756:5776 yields -1.2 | 2.96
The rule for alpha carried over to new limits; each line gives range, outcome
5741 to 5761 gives 2.66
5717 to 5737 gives 2.62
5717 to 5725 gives 2.54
